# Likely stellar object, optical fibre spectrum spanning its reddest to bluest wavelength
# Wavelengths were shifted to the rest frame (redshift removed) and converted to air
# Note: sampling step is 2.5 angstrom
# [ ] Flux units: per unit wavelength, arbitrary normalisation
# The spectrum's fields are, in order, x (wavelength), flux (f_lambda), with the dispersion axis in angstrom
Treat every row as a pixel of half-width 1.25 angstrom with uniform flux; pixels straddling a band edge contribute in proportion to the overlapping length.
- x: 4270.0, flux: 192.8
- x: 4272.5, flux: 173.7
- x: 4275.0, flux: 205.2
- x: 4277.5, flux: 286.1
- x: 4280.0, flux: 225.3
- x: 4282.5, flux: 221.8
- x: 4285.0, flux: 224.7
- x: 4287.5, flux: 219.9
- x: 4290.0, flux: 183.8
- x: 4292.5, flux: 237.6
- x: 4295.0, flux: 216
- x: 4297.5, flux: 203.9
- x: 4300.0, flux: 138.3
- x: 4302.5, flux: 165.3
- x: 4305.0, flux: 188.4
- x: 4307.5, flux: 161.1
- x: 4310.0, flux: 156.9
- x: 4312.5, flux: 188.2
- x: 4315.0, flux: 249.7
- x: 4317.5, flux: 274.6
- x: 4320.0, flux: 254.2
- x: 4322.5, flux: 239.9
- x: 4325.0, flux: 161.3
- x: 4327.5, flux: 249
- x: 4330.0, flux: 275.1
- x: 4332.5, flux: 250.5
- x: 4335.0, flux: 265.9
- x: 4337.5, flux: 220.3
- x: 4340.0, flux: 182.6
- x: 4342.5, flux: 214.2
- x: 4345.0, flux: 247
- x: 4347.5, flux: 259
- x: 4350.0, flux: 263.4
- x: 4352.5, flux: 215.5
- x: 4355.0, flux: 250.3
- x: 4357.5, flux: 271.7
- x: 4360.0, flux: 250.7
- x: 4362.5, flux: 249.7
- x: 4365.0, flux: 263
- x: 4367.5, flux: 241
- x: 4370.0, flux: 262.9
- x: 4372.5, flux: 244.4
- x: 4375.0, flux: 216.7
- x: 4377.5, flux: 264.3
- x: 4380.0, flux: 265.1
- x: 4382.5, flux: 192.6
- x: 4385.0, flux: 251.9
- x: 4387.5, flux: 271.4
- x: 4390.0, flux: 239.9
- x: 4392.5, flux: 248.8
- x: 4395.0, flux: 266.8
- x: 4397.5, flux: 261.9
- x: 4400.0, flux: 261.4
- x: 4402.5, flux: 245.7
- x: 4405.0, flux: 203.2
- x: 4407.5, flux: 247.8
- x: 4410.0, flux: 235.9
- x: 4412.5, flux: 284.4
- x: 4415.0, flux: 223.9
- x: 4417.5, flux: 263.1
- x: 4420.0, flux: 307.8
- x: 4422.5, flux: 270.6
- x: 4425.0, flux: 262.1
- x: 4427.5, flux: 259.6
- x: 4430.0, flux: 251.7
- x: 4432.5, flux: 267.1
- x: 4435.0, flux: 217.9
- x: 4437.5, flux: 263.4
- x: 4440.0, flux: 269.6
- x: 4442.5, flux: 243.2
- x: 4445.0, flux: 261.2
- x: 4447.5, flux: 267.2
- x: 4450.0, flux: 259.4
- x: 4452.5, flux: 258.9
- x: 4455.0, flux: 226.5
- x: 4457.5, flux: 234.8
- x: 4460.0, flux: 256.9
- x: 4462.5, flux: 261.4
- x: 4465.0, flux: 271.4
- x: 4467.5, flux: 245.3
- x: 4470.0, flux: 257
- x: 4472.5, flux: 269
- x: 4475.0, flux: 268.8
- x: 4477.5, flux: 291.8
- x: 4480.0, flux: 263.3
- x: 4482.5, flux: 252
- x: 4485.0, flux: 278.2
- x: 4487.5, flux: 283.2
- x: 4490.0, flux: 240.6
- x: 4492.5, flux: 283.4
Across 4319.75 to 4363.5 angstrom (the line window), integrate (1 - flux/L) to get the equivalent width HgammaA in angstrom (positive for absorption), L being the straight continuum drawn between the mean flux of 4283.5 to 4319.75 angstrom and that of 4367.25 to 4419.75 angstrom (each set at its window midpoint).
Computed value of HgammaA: -3.4 angstrom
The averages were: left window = 202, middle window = 240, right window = 249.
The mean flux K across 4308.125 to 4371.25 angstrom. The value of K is 238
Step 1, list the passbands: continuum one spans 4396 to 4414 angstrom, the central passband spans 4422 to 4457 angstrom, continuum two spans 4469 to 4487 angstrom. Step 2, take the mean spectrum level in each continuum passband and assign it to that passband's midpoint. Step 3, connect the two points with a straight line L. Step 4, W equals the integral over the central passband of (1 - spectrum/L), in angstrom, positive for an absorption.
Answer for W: 0.5 angstrom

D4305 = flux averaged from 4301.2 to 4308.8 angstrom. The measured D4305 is 171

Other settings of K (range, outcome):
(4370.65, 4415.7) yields 246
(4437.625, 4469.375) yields 255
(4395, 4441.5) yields 256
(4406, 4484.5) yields 258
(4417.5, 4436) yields 263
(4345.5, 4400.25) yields 250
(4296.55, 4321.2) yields 198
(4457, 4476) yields 259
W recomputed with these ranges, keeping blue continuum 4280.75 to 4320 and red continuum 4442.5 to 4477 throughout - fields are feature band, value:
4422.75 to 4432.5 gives -0.6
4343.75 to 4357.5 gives -1.8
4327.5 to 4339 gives -1.9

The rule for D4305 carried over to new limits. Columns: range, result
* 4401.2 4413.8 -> 243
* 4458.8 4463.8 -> 259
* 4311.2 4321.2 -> 241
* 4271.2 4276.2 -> 189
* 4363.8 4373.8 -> 253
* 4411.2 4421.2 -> 269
